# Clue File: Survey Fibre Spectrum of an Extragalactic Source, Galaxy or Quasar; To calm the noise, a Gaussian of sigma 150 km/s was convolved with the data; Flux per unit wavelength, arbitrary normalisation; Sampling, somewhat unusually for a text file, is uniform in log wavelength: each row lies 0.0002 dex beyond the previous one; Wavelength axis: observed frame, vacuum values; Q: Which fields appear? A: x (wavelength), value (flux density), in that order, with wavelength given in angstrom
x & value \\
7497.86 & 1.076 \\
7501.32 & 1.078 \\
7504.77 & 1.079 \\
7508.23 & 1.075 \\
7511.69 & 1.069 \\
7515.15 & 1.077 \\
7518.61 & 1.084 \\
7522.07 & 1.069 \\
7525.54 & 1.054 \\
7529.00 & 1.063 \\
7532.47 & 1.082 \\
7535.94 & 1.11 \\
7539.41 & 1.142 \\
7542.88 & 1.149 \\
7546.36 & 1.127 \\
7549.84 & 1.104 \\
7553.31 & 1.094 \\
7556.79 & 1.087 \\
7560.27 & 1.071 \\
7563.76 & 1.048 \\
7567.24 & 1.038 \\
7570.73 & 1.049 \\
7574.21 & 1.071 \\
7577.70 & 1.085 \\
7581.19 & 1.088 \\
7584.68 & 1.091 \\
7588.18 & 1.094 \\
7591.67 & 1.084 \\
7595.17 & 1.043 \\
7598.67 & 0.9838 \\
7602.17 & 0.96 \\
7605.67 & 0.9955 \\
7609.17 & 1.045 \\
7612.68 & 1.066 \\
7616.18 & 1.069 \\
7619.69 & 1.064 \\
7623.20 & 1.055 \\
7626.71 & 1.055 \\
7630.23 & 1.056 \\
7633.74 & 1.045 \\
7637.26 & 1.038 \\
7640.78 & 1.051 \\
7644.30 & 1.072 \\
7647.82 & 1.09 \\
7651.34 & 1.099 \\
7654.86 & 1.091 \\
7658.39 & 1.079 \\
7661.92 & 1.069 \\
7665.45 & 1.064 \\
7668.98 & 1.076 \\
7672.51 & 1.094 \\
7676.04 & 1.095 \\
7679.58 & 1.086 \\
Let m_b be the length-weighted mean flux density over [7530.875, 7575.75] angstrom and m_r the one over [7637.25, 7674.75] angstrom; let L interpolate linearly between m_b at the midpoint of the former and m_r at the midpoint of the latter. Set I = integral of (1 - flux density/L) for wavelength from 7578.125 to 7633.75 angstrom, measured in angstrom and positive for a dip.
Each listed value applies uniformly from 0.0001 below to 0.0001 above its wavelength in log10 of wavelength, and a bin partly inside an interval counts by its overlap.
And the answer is 1.7 angstrom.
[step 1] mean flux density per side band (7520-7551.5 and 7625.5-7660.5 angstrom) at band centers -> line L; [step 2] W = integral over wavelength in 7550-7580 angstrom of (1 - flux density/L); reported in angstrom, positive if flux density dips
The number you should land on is 0.6 angstrom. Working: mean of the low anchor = 1.1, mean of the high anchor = 1.07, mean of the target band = 1.07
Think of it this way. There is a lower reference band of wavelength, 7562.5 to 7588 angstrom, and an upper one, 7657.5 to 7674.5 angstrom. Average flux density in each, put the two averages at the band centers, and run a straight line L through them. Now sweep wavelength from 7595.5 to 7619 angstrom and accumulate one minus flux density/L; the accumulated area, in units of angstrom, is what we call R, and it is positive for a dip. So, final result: 1.1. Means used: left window 1.07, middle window 1.02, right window 1.08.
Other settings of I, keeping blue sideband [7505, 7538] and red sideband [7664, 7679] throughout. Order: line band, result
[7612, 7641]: 0.70 angstrom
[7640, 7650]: 0.07 angstrom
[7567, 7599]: 0.36 angstrom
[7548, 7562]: -0.14 angstrom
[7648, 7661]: -0.07 angstrom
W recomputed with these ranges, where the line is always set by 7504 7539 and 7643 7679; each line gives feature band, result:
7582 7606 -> 0.9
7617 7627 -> 0.2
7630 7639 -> 0.3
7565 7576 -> 0.3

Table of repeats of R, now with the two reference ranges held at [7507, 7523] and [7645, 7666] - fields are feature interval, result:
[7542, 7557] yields -0.5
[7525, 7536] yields 0.0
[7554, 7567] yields 0.1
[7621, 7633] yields 0.3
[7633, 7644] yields 0.3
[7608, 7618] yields 0.2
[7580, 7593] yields -0.1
